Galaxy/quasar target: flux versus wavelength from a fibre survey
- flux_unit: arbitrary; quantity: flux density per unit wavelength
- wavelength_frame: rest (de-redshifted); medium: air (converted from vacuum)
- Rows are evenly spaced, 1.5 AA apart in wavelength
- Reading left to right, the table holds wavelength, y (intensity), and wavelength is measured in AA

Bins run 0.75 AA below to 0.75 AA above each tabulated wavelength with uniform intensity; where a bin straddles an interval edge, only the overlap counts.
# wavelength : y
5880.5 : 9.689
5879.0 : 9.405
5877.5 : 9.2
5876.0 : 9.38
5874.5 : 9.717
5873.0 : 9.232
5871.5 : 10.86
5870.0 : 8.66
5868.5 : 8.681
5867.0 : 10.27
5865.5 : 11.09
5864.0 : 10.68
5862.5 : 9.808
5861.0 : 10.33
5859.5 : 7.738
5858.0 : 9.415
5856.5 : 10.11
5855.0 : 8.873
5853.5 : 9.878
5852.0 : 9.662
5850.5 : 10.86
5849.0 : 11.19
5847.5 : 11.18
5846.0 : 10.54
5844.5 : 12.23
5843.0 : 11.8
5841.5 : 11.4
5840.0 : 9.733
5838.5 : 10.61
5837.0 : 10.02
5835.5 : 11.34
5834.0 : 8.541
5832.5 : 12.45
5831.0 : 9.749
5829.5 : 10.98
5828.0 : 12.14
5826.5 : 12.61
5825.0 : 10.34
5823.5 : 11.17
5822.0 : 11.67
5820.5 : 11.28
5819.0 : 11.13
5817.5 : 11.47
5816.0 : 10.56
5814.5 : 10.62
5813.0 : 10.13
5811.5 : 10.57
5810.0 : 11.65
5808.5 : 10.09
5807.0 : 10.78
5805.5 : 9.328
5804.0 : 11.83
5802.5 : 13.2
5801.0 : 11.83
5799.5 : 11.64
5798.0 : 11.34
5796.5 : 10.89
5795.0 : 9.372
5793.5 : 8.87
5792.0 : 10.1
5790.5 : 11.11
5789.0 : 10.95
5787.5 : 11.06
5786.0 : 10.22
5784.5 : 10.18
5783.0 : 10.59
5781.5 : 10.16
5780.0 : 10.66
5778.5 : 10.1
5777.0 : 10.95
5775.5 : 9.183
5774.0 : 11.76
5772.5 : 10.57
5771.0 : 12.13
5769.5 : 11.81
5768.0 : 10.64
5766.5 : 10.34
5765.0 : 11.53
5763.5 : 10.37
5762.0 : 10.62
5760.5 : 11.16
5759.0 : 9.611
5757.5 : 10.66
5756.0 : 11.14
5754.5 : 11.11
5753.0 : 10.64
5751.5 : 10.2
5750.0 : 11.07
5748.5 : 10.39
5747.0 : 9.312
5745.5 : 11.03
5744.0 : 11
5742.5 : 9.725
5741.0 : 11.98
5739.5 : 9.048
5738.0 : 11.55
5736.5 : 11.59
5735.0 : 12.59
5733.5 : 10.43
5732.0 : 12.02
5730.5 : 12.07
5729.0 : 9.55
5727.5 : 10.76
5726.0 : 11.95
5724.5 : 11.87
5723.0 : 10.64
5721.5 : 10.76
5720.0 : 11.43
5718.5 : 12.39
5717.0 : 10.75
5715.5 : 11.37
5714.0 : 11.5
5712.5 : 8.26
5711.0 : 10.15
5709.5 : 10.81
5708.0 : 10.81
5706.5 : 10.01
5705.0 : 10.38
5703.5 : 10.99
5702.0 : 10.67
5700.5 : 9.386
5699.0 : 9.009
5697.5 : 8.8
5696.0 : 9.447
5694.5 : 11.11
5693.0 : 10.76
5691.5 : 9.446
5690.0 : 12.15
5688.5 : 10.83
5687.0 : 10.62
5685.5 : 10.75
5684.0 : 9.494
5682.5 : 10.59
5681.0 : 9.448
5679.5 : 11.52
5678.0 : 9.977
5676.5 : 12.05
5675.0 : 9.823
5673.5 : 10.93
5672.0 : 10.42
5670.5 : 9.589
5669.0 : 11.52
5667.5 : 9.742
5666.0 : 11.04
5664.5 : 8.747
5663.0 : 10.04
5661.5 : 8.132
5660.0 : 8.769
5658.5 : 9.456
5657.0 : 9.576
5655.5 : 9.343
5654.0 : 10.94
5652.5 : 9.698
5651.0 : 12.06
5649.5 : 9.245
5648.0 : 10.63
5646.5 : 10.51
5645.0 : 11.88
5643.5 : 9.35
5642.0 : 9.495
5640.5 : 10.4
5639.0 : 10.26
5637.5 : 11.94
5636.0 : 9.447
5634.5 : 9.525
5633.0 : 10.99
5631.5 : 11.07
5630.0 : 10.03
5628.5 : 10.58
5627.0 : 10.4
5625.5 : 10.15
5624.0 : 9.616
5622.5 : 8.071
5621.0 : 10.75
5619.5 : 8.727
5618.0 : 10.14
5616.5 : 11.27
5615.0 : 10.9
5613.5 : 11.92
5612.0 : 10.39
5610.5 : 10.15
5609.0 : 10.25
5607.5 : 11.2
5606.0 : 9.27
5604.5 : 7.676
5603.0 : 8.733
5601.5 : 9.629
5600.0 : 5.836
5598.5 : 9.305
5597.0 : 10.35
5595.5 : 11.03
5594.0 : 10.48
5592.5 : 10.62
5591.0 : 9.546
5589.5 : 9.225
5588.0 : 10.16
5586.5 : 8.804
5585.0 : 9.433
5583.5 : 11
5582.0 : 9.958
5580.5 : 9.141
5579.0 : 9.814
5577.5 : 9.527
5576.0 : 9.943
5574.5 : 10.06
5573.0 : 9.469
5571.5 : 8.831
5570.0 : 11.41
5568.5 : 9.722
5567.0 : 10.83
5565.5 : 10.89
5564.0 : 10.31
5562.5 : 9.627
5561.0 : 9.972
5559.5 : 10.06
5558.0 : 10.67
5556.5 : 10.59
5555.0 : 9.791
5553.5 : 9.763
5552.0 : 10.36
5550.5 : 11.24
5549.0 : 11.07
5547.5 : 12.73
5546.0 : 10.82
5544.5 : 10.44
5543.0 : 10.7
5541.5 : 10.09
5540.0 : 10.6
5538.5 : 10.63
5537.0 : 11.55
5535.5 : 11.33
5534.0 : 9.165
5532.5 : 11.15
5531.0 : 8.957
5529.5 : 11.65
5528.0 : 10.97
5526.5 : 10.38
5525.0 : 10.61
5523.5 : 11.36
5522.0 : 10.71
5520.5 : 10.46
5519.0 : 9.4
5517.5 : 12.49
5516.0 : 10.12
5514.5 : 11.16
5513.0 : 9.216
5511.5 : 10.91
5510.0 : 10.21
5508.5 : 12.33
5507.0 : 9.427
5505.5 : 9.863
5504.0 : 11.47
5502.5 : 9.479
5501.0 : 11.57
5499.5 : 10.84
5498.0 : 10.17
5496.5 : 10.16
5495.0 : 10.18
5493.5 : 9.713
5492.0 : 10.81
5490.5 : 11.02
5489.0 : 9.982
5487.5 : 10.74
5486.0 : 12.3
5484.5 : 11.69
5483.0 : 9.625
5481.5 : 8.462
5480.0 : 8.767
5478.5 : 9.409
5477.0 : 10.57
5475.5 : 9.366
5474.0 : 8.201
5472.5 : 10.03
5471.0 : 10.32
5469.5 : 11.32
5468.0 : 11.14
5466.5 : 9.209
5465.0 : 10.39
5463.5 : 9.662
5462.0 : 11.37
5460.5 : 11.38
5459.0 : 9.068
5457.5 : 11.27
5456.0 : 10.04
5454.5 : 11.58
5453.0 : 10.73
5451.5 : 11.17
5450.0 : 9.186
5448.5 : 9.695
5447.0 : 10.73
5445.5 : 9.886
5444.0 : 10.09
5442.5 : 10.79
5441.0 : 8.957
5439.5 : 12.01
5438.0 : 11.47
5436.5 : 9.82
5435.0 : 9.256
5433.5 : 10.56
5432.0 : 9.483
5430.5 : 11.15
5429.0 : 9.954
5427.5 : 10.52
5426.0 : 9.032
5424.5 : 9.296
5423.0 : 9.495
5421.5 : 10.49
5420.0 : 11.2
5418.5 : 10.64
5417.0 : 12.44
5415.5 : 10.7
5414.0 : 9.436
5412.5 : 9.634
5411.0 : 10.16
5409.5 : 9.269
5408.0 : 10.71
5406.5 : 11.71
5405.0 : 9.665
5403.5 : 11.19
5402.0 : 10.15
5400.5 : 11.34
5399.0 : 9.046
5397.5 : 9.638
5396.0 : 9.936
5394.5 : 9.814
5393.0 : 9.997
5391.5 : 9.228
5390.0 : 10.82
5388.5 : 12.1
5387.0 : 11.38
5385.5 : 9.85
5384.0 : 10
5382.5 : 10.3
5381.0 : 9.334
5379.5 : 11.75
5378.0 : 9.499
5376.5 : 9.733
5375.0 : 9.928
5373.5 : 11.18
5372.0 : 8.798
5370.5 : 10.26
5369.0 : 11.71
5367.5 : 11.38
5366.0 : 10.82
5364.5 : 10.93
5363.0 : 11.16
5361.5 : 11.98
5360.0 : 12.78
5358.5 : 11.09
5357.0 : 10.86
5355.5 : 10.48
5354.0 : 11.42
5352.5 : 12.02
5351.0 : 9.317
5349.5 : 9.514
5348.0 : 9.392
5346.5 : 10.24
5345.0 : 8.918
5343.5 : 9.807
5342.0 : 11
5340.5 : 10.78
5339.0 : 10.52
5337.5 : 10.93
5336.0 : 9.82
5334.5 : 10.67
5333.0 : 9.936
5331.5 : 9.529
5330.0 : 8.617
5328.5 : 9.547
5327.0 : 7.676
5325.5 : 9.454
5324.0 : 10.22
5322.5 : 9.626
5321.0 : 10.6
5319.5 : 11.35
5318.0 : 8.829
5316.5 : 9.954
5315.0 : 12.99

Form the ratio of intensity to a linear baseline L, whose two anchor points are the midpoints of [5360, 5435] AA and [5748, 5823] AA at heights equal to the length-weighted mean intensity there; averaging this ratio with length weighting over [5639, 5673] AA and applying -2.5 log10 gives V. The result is 0.06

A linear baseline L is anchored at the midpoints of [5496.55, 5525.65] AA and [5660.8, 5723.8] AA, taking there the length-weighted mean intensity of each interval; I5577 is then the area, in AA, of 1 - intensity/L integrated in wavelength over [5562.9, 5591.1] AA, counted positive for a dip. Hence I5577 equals 1.7 AA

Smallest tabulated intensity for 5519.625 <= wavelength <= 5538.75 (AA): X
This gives 8.957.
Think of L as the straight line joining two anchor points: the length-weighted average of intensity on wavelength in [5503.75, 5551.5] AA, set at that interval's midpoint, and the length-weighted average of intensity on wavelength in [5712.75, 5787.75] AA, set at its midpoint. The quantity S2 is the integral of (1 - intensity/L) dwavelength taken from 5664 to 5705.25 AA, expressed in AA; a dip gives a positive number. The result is 1.8 AA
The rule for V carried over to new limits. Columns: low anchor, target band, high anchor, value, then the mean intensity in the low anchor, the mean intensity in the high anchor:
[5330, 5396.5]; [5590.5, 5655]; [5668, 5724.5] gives 0.042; 10.5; 10.5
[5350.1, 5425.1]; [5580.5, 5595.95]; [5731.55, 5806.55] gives 0.074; 10.5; 10.8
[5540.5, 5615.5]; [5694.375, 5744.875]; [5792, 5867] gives -0.031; 10.1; 10.7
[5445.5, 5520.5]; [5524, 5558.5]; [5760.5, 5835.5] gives -0.022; 10.4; 10.9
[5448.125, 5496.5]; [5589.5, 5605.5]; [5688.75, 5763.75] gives 0.127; 10.3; 10.7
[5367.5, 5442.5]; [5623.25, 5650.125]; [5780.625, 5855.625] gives 0.028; 10.3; 10.8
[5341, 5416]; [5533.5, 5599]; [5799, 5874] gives 0.026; 10.4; 10.6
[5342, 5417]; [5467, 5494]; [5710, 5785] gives 0.038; 10.4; 10.8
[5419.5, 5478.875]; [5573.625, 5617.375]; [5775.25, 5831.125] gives 0.067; 10.2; 10.8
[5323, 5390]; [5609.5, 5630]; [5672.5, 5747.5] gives 0.039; 10.4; 10.7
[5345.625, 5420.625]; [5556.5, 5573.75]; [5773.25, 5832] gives 0.049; 10.5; 10.8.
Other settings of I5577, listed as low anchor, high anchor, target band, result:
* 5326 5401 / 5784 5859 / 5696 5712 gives 0.9 AA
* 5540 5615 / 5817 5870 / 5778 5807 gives -0.7 AA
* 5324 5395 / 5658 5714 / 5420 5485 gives 0.9 AA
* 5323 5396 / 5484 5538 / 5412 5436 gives 0.6 AA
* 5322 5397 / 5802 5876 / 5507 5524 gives -0.5 AA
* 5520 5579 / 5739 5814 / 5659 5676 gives 1.1 AA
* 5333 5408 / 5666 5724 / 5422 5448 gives 0.9 AA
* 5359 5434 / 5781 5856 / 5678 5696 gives 0.3 AA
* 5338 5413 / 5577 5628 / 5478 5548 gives -3.3 AA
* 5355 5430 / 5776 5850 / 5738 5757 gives 0.4 AA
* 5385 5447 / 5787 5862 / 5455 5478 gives 0.3 AA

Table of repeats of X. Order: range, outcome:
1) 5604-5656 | 7.676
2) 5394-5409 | 9.046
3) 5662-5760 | 8.26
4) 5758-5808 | 8.87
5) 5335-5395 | 8.798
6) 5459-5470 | 9.068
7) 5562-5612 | 5.836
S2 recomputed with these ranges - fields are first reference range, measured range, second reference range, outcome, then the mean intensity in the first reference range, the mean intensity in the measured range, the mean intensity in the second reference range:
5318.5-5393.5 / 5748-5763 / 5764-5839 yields 0.2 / 10.4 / 10.7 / 10.8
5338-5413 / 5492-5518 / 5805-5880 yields -0.2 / 10.5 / 10.5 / 10.4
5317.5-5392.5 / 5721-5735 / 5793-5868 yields -0.8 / 10.3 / 11.2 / 10.7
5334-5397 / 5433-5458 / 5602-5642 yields -0.1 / 10.5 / 10.4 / 10.1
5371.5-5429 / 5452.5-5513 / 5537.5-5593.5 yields -0.7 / 10.3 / 10.4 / 10.2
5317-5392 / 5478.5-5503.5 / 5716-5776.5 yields 0.5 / 10.3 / 10.3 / 10.9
